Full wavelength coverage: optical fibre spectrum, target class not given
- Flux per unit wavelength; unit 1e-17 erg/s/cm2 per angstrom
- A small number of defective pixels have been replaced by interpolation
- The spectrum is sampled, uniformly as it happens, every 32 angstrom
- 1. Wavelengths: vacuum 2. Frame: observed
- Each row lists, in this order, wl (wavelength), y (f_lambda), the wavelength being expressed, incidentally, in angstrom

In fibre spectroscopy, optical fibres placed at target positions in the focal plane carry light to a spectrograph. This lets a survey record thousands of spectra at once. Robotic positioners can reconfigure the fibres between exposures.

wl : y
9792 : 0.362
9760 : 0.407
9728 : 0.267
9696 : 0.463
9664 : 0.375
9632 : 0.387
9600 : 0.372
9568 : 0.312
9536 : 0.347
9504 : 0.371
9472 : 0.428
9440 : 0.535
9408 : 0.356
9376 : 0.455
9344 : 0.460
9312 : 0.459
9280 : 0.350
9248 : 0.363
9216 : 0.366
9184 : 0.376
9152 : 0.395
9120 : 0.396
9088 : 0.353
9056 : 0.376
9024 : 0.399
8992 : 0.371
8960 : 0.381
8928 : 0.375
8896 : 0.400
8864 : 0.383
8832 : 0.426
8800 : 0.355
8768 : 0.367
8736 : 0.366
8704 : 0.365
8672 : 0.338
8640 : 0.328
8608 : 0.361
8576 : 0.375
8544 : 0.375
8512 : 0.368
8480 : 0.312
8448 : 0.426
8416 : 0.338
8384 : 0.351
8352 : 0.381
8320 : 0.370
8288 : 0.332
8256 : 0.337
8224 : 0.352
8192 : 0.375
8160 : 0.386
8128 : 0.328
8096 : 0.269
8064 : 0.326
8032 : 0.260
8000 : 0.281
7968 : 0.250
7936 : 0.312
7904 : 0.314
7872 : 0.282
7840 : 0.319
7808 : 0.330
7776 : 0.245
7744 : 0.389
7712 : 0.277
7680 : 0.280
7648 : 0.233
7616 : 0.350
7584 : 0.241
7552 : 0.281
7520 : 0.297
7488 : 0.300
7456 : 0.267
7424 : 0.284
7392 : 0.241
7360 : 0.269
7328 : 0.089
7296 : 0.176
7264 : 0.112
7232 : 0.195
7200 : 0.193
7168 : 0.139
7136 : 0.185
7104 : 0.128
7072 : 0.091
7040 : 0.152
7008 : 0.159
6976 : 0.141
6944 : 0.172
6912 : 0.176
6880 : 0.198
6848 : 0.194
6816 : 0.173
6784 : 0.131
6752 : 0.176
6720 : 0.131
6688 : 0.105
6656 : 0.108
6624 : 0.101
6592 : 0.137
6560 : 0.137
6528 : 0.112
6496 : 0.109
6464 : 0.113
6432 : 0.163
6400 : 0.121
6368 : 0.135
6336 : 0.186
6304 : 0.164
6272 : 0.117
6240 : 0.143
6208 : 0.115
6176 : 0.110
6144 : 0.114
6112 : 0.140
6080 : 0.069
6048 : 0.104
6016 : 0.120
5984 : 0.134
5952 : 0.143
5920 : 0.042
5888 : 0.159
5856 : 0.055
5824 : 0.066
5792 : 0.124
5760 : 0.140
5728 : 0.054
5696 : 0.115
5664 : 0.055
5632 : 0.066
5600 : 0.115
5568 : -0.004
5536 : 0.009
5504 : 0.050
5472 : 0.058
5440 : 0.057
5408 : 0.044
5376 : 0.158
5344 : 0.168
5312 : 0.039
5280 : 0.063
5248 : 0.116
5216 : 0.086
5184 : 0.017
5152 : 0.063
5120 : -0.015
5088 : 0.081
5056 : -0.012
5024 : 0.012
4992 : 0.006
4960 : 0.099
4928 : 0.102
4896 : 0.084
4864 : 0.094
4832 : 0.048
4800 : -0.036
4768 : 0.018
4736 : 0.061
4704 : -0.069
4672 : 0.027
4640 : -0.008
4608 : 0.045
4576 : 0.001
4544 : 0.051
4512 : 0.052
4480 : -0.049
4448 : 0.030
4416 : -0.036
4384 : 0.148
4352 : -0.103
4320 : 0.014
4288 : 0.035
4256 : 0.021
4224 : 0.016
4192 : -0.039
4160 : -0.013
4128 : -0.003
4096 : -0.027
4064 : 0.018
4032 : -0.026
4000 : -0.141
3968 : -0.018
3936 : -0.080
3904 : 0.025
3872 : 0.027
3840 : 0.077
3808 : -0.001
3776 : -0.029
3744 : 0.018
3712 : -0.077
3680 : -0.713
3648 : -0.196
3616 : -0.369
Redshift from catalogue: 0.848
